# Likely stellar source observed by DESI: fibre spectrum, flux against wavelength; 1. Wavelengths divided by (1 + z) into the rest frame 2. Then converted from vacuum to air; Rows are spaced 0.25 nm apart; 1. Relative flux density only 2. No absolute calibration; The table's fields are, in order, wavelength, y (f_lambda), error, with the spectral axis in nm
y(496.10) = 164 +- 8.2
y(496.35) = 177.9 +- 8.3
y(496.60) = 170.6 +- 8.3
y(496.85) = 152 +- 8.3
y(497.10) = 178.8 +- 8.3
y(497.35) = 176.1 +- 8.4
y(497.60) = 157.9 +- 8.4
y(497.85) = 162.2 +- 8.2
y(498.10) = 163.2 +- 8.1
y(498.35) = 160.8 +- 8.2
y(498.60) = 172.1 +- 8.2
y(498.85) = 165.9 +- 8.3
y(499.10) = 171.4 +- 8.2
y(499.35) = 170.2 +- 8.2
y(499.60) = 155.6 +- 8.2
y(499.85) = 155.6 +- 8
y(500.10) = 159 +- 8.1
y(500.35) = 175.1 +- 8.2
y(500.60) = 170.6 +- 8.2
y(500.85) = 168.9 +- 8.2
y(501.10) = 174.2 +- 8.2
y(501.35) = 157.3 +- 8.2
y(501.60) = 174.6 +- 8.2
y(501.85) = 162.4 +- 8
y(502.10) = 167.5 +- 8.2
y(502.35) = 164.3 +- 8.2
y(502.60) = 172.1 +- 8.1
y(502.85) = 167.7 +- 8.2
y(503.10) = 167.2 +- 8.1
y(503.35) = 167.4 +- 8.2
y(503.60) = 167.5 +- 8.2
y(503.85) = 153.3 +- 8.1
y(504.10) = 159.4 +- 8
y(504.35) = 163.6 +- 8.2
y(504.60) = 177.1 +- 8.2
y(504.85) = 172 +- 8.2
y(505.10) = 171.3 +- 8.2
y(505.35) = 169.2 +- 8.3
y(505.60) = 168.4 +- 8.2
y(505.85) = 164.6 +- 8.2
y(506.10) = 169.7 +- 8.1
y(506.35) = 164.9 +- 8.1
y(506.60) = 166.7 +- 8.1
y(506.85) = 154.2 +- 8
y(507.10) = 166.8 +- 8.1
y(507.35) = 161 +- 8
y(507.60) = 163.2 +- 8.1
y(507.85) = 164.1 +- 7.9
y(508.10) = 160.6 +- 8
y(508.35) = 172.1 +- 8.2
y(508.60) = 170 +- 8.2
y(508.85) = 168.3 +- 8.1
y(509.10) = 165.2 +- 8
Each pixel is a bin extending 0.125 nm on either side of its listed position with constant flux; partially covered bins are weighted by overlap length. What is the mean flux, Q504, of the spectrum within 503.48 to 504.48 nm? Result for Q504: 161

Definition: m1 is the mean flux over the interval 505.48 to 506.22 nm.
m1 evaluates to 168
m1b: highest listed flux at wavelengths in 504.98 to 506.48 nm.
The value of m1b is 171.3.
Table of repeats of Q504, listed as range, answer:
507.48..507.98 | 164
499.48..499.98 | 156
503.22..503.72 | 167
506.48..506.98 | 160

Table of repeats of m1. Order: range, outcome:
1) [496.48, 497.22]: 167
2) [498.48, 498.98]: 169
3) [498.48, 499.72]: 167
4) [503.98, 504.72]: 167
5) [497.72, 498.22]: 163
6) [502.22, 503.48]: 168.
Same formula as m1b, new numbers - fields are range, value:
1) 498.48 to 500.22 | 172.1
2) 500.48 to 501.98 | 174.6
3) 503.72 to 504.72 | 177.1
